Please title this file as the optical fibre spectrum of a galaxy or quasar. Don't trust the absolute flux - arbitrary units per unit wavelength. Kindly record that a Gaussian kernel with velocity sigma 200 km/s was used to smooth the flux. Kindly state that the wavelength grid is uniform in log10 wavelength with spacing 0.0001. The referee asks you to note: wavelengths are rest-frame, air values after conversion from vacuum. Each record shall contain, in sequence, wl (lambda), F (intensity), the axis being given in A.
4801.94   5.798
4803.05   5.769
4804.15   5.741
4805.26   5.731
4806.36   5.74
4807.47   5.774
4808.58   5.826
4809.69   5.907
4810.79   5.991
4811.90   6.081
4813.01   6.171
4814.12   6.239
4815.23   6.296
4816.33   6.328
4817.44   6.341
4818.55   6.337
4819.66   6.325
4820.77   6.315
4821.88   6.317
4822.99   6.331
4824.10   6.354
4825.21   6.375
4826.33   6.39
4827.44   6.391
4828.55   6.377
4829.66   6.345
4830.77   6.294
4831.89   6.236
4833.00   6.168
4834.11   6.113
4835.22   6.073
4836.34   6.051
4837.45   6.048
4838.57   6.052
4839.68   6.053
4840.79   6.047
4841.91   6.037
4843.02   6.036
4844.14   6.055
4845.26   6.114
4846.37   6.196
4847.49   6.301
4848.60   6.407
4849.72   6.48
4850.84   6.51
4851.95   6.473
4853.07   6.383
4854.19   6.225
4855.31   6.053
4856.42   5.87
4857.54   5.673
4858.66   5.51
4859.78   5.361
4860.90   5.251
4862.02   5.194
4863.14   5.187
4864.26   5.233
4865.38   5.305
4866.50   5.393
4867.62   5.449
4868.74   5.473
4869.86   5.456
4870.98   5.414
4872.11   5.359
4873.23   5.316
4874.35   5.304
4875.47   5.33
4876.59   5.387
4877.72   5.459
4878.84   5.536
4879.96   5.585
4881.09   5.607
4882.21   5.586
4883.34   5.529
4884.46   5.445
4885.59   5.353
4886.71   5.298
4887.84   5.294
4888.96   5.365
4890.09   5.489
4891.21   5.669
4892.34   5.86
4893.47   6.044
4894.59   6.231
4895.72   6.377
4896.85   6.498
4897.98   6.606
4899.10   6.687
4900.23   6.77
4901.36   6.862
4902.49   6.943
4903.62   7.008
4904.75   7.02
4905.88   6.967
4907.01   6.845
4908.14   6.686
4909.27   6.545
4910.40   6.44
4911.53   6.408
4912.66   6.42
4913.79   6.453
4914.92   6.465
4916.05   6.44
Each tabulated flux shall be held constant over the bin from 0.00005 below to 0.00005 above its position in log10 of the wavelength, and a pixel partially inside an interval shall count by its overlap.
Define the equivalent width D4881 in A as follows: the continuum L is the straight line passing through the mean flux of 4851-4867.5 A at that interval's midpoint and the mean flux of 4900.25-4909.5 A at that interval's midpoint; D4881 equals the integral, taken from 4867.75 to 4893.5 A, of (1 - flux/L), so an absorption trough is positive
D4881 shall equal 3.1 A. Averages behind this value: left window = 5.67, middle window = 5.47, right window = 6.86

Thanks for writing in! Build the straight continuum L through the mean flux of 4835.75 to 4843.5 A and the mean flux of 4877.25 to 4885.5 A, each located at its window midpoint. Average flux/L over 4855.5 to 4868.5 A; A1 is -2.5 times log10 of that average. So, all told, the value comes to 0.07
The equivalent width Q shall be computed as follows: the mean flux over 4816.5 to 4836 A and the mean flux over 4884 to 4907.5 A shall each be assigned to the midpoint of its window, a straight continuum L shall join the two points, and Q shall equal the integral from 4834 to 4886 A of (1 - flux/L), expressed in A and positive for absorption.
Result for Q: 4.3 A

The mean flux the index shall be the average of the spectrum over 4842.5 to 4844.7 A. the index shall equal 6.03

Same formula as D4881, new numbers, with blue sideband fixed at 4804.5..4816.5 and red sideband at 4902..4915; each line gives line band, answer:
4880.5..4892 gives 1.9 A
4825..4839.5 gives -0.2 A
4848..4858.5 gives 0.2 A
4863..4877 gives 2.3 A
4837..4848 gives 0.2 A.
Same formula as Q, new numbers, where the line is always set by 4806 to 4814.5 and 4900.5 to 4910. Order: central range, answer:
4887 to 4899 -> 1.4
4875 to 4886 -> 1.9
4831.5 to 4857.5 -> 0.5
